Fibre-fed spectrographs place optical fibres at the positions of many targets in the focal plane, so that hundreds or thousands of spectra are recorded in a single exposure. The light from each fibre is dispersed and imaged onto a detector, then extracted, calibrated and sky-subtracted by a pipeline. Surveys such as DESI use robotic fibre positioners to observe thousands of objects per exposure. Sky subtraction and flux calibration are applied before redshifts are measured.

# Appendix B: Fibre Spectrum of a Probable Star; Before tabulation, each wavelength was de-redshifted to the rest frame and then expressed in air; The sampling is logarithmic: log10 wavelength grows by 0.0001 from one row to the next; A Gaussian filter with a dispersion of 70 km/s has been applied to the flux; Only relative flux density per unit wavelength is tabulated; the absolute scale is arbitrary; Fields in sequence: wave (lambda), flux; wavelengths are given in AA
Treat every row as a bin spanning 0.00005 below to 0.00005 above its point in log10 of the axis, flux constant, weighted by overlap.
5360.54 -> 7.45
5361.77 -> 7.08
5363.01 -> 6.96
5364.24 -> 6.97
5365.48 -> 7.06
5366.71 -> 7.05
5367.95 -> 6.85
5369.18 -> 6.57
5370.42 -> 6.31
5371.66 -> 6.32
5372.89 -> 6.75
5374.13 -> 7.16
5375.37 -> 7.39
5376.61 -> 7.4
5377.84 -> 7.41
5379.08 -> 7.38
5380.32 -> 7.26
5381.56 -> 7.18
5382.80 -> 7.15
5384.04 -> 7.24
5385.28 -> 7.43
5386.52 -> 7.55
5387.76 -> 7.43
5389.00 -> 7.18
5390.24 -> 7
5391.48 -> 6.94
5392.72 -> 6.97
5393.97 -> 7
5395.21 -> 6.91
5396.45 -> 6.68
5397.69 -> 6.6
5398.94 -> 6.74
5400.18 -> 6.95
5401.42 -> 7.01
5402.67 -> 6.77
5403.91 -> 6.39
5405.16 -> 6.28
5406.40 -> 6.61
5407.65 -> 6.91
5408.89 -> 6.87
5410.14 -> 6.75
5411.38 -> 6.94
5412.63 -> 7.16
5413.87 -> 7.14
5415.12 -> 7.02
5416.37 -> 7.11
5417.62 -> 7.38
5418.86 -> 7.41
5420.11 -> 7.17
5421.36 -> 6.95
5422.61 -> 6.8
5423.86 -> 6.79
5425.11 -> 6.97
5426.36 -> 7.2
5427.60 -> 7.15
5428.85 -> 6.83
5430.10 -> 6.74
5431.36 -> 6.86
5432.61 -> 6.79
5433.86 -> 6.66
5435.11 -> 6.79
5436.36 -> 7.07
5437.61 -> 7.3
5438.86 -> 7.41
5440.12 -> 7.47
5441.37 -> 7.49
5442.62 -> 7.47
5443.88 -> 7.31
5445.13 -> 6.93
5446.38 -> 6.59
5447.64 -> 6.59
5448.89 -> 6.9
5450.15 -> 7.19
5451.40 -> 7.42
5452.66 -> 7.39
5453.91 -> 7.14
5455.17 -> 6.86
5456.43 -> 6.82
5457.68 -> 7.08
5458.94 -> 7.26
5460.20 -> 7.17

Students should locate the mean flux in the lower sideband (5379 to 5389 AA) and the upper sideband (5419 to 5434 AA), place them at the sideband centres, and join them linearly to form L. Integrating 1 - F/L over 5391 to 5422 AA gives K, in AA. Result 0.9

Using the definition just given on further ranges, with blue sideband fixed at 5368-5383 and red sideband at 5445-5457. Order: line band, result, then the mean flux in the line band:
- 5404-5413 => 0.3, 6.75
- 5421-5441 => 0.0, 6.99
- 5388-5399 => 0.1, 6.92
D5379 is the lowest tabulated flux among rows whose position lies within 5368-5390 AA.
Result 6.31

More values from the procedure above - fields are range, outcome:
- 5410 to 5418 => 6.75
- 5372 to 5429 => 6.28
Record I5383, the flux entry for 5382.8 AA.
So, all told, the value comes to 7.15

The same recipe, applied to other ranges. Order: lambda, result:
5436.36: 7.07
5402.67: 6.77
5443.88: 7.31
